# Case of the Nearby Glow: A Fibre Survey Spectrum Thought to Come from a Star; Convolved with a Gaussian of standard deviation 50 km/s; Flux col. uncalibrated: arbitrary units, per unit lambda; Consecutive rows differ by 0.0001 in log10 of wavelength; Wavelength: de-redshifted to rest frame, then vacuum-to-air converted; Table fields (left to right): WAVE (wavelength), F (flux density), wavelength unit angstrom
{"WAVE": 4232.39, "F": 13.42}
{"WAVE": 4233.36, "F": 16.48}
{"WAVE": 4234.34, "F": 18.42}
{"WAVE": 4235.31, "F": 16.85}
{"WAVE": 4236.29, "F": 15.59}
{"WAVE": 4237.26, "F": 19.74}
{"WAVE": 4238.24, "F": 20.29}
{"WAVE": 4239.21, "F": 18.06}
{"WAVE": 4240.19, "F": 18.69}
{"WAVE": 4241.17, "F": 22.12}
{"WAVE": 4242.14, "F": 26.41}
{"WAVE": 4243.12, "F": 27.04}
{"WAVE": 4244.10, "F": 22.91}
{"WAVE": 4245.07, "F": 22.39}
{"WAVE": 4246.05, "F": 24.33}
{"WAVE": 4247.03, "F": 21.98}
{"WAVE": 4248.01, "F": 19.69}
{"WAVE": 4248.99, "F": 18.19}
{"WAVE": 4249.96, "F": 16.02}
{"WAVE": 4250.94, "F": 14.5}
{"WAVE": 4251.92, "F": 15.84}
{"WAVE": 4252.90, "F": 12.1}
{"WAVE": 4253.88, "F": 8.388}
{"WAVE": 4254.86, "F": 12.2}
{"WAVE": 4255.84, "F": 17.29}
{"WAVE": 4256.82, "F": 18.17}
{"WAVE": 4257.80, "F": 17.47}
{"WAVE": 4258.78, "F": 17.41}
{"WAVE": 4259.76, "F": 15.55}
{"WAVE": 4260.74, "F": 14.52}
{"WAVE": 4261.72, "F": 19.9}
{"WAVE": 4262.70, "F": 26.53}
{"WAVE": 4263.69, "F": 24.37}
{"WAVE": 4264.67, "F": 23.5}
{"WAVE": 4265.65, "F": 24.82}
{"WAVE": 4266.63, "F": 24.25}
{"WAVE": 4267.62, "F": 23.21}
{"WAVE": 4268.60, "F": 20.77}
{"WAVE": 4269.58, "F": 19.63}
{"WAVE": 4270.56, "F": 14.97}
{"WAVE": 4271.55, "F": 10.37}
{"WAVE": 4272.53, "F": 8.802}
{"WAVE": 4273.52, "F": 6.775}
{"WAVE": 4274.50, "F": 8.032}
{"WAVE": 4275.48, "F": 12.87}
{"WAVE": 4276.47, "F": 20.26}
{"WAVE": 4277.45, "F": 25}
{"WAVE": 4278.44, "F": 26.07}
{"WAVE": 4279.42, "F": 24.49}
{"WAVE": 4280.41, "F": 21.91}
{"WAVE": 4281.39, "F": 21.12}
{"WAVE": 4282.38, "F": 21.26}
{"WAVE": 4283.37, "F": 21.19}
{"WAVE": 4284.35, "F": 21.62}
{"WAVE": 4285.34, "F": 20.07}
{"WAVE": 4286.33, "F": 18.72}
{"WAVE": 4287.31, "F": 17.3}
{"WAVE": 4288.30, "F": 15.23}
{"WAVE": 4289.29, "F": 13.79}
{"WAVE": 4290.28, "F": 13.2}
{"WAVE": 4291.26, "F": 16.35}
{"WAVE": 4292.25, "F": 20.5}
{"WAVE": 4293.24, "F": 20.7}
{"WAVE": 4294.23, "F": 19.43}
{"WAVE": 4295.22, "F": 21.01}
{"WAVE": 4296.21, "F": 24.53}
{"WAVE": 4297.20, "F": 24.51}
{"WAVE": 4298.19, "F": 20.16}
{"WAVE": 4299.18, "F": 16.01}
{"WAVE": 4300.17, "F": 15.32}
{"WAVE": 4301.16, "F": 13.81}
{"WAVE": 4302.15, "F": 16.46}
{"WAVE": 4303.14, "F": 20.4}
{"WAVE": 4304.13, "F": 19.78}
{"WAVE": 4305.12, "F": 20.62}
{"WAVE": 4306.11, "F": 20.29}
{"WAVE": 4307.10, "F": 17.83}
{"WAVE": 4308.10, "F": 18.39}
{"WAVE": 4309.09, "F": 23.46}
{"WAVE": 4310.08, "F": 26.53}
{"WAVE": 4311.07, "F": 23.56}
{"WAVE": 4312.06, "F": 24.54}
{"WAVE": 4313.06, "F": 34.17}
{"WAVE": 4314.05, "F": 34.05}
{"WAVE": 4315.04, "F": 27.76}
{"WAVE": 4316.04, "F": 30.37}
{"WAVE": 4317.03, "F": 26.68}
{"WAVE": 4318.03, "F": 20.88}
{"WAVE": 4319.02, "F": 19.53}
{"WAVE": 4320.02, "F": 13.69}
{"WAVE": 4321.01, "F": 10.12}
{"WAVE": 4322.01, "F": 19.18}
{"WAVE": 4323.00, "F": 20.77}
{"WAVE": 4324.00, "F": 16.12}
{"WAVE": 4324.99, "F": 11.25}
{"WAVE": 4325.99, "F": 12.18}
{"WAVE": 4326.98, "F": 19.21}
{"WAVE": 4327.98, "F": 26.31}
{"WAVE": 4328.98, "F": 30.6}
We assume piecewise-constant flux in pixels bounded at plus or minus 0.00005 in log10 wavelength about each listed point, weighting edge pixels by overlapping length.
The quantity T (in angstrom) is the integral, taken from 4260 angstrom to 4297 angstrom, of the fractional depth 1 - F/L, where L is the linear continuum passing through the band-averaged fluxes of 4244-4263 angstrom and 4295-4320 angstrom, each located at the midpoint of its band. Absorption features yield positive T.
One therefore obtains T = 1.1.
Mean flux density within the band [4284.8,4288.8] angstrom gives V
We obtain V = 17.8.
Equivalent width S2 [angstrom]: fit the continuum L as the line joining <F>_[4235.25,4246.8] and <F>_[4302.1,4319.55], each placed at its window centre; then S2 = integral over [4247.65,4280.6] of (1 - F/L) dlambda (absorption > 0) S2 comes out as 6.6 angstrom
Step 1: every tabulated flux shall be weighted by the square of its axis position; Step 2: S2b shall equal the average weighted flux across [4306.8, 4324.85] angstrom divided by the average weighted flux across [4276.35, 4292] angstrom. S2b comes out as 1.1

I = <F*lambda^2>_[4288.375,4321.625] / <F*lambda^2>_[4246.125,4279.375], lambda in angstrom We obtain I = 1.2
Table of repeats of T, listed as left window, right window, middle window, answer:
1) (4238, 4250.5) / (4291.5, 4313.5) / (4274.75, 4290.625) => 1.18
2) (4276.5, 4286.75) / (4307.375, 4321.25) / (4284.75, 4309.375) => 4.61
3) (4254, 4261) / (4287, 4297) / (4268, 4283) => -0.34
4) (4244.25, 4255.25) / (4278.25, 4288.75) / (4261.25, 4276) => 0.81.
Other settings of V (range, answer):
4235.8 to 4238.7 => 18.5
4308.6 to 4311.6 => 24.6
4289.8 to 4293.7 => 17.7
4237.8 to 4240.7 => 19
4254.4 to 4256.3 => 14.7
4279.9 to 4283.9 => 21.4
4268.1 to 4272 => 16.5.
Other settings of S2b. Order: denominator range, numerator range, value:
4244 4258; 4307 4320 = 1.49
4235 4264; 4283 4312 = 1.06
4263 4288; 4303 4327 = 1.13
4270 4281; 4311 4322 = 1.48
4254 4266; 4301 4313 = 1.14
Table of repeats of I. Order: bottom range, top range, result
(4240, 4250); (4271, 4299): 0.85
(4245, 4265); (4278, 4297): 1.13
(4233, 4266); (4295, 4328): 1.12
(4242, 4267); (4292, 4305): 1.03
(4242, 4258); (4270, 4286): 0.98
